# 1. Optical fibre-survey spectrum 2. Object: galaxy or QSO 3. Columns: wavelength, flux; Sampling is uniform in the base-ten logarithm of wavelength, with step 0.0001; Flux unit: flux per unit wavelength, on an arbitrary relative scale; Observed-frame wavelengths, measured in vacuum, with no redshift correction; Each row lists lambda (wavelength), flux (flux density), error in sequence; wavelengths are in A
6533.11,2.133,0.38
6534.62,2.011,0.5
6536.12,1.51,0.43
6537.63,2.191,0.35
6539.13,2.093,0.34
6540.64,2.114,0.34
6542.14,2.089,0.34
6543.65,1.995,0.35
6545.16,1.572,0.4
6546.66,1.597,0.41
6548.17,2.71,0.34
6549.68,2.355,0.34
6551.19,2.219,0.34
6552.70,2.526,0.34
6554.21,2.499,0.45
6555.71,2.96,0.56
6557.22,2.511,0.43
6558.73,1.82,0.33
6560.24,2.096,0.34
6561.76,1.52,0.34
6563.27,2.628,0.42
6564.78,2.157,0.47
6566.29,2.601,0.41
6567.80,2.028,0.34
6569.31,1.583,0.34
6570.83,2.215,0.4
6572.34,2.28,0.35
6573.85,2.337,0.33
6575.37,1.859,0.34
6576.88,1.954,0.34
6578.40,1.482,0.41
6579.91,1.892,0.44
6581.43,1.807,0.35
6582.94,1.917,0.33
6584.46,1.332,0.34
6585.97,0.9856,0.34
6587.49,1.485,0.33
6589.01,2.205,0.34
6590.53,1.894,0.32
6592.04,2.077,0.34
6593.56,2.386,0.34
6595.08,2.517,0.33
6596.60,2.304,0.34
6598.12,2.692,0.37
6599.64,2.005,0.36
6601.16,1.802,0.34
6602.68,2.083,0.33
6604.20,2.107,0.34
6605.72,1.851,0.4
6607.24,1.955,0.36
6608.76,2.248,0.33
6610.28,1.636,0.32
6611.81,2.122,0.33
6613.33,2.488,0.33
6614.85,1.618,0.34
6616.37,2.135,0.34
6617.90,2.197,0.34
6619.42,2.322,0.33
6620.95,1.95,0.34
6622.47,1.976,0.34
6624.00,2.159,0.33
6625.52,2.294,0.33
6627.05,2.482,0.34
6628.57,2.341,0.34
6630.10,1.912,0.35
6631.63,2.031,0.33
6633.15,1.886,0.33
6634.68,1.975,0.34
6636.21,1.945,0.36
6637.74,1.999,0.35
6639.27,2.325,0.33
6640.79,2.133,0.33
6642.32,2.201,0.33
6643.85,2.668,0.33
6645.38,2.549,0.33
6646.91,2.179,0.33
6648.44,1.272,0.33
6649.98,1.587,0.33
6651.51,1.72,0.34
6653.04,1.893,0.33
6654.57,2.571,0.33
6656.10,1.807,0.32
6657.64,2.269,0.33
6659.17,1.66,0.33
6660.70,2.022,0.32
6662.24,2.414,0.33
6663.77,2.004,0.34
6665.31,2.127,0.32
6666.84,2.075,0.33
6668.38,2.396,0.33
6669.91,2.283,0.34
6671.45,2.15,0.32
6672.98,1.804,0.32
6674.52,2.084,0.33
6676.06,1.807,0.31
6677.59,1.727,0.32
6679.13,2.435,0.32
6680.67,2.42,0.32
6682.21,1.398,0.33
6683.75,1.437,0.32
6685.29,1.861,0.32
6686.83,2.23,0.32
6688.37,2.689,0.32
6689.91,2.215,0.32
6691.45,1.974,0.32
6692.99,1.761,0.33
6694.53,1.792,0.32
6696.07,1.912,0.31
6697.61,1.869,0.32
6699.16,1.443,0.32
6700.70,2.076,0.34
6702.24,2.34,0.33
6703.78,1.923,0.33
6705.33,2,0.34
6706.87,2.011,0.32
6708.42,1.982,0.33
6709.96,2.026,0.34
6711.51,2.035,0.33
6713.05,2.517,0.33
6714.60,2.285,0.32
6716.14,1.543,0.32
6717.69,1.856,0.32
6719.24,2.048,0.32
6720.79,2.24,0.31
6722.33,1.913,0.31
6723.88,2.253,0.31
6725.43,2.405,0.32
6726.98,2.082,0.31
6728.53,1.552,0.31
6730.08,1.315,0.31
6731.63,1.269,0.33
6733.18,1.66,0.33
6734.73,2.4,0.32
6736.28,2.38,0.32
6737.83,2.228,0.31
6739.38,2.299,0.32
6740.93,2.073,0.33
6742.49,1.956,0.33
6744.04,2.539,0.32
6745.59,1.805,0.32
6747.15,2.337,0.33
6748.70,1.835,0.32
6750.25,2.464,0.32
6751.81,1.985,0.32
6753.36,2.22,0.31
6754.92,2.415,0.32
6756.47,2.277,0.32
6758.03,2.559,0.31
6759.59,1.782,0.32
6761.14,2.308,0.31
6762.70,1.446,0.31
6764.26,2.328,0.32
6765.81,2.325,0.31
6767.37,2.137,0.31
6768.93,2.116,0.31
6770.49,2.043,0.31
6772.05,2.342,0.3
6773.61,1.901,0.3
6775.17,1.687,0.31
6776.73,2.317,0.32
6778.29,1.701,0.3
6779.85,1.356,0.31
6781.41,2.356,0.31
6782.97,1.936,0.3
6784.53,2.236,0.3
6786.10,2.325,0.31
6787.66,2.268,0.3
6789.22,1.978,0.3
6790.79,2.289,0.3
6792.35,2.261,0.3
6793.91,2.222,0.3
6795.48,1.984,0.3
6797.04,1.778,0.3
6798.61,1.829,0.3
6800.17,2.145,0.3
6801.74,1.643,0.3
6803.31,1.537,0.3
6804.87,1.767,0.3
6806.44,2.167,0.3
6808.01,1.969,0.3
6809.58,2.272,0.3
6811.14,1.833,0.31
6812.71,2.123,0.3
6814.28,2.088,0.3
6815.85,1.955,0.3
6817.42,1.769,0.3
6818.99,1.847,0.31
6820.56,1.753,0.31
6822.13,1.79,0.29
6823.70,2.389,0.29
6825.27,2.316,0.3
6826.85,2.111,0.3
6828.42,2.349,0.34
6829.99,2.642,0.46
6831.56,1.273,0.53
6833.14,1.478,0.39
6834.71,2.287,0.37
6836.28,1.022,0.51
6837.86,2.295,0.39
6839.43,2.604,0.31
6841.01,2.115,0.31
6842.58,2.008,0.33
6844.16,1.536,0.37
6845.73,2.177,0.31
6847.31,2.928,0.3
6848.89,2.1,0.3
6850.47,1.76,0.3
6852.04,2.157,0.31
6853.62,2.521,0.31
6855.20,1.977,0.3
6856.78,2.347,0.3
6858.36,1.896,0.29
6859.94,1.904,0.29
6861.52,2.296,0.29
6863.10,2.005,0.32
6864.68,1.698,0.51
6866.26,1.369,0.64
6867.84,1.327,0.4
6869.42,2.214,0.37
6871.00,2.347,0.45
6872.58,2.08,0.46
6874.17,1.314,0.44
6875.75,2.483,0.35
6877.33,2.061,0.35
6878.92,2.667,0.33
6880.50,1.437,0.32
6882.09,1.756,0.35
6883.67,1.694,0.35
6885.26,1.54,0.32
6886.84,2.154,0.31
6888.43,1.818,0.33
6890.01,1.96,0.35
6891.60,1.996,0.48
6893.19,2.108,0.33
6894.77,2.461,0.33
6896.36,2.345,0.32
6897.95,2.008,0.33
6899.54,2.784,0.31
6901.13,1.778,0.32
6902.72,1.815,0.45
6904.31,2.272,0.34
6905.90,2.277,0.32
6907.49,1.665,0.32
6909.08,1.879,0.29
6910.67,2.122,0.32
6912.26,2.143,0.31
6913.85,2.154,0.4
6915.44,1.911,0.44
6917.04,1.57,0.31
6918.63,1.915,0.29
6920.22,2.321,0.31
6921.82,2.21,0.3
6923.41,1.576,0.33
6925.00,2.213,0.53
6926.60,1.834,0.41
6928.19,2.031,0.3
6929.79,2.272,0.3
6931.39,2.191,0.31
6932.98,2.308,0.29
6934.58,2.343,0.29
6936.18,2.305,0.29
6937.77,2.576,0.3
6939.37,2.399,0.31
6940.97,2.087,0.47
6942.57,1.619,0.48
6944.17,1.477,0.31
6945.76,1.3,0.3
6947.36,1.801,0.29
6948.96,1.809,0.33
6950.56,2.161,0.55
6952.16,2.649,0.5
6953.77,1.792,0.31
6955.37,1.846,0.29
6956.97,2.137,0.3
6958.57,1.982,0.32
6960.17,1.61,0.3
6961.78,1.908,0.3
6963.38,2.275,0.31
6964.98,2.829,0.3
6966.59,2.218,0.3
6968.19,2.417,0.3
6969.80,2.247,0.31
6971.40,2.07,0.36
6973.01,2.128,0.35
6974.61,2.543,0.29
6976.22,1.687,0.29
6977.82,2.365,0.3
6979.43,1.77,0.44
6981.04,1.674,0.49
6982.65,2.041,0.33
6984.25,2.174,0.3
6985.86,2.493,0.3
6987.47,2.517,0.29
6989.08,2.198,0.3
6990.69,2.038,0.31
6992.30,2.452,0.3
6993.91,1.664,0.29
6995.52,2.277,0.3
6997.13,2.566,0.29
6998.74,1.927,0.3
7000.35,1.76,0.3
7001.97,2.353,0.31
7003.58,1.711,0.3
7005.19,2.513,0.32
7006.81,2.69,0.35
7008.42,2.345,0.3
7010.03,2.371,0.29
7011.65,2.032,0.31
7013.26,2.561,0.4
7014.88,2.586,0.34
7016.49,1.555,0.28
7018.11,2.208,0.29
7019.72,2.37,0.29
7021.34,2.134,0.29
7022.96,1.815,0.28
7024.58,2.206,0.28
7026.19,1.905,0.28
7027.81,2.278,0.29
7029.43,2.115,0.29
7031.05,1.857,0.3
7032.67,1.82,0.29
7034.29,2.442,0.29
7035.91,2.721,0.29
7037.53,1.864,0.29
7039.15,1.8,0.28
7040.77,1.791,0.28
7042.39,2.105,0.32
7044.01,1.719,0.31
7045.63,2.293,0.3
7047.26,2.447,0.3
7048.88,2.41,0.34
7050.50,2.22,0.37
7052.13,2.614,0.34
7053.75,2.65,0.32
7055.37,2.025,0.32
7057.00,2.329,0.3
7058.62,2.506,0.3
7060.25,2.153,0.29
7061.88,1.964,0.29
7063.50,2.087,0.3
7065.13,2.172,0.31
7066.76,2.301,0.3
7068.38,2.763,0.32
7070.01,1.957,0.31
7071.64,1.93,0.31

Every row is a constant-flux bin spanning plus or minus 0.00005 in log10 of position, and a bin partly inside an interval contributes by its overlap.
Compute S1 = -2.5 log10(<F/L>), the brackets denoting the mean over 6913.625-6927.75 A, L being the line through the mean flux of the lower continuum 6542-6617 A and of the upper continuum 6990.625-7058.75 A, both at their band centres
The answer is 0.10 mag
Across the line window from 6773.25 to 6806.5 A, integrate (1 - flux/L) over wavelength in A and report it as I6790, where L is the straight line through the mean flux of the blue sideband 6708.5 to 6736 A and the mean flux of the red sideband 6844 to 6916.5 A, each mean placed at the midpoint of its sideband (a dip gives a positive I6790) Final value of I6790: 0.2 A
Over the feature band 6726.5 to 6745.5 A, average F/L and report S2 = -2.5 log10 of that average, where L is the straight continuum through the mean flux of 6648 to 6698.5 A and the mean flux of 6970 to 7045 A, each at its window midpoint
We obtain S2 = 0.03 mag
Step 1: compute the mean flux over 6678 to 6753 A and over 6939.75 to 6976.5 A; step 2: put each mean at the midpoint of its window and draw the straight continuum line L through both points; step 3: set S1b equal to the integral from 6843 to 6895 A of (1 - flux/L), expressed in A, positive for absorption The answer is 0.83 A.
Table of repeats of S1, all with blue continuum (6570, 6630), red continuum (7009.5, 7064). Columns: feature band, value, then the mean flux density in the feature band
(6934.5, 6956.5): 0.075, 2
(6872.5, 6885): 0.115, 1.91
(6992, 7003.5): 0.031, 2.1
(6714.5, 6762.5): 0.008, 2.06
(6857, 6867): 0.123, 1.89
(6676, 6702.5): 0.054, 1.96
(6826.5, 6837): 0.126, 1.88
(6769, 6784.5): 0.059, 1.98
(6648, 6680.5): 0.019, 2.02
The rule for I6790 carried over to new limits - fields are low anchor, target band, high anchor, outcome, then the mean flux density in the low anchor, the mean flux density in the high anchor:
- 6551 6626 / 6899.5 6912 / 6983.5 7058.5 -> 0.7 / 2.07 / 2.2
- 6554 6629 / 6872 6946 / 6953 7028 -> 3.6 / 2.07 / 2.15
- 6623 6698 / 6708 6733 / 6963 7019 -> 1.6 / 2.06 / 2.21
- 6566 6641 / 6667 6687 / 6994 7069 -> 0.6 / 2.03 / 2.2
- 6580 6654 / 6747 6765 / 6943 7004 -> -0.9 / 2.03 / 2.08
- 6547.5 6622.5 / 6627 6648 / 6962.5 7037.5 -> -0.6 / 2.09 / 2.19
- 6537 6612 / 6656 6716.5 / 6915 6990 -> 1.3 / 2.07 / 2.08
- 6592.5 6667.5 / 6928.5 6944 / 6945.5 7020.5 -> -0.4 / 2.1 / 2.15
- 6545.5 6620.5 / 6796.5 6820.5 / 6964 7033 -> 2.5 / 2.08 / 2.18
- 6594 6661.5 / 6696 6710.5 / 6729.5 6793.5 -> 0.9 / 2.09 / 2.09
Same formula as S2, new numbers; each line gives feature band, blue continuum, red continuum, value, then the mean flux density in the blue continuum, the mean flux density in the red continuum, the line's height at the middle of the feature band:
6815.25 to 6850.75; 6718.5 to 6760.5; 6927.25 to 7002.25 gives 0.037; 2.09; 2.11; 2.1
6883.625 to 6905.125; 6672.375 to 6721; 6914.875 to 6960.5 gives -0.030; 1.99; 2.01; 2.01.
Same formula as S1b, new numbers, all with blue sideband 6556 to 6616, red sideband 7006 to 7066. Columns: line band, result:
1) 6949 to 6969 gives 0.2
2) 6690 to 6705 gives 1.1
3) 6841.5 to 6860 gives 0.0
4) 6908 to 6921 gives 0.9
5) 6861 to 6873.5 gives 1.3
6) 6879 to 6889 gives 1.6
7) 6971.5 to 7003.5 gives 0.7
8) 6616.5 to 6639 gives -0.8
